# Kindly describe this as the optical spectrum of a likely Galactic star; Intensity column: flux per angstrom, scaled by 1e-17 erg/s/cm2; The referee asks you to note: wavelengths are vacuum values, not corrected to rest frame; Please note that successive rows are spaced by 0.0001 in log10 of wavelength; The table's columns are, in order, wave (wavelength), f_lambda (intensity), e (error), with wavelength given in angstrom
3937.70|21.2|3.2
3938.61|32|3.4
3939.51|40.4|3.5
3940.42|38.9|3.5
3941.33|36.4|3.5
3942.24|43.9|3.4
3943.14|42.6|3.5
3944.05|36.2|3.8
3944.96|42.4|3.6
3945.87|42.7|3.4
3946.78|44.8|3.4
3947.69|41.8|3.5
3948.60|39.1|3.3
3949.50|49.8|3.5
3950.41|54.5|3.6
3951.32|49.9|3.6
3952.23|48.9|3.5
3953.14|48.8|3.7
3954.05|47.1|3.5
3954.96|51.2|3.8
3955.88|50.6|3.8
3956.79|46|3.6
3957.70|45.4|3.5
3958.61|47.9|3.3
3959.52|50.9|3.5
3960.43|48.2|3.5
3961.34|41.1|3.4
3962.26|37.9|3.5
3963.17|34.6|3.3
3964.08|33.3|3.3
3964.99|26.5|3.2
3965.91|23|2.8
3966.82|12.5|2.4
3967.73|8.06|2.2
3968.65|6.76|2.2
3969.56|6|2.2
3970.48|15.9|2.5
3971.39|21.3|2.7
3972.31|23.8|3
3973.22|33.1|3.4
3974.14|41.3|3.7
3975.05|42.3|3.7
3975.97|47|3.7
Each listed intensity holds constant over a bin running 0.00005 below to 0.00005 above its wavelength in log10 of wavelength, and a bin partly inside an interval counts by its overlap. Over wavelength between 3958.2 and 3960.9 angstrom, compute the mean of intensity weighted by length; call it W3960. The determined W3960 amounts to 49.1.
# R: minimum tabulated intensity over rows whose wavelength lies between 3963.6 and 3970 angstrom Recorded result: 6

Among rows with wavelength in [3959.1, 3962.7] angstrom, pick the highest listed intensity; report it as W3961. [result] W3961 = 50.9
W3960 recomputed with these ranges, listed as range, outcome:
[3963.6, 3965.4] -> 30.1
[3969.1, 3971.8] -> 14.3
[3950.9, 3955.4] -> 49.2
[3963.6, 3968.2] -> 20.7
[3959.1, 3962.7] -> 44.4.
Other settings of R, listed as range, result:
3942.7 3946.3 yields 36.2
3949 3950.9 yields 49.8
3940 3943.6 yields 36.4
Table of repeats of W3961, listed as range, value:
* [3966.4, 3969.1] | 12.5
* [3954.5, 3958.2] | 51.2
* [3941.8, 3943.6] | 43.9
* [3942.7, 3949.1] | 44.8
